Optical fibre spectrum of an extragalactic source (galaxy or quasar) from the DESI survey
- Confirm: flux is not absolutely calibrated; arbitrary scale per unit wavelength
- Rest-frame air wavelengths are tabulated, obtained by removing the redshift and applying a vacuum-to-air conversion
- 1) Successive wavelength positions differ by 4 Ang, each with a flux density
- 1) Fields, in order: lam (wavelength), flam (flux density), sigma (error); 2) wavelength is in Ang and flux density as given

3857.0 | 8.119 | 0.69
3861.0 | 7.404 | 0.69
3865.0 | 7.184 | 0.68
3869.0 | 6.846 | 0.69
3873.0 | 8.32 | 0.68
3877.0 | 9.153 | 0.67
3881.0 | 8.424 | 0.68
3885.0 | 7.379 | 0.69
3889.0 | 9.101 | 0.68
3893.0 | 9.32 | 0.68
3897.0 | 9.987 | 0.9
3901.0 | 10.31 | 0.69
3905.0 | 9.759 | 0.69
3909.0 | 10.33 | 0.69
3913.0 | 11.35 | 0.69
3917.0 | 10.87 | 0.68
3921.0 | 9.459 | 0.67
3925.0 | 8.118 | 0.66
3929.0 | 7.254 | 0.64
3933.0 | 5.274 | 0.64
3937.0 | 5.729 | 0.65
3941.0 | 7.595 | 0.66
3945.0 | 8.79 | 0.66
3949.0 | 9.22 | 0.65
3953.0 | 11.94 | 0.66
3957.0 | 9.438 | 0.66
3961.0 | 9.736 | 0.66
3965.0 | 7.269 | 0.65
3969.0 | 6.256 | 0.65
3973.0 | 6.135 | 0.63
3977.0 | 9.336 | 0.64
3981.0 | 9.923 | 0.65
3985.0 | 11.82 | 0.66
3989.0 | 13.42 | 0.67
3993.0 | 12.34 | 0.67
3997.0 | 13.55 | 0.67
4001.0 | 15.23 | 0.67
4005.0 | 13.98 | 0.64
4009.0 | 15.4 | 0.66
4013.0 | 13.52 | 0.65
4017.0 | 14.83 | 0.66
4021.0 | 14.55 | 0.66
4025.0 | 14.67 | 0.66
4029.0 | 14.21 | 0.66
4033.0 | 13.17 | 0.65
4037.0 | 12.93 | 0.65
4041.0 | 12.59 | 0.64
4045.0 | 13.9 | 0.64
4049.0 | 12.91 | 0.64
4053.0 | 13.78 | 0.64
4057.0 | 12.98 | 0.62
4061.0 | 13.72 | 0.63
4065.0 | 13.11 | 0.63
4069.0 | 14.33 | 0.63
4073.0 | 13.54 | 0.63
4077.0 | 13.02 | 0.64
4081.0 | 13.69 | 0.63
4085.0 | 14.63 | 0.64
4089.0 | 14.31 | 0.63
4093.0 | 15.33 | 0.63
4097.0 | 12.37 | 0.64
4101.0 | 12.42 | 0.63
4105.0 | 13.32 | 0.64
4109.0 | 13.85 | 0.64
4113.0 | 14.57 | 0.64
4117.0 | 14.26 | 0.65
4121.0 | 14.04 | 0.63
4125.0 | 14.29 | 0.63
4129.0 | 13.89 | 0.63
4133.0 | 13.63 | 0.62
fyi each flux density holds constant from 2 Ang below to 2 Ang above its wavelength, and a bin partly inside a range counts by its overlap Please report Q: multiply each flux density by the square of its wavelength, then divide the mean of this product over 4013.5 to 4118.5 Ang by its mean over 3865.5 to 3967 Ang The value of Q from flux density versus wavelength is 1.7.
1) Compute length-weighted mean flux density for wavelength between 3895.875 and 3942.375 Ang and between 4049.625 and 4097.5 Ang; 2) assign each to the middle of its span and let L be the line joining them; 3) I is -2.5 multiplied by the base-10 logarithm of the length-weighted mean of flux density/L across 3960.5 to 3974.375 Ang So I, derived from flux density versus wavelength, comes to 0.40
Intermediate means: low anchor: 8.83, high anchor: 13.8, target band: 7.15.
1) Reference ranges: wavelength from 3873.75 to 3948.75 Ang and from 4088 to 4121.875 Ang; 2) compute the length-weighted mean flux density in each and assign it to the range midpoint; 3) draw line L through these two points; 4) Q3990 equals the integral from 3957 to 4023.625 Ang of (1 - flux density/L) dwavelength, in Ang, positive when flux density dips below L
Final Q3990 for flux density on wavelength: -4.5 Ang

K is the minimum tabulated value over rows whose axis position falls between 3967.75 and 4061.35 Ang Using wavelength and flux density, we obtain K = 6.135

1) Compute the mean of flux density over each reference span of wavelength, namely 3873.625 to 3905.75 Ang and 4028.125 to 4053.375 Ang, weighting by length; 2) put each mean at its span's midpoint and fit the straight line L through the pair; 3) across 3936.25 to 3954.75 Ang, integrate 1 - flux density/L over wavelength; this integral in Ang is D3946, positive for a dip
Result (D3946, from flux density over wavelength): 3.3 Ang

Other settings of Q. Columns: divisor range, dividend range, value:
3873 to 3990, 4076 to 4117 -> 1.66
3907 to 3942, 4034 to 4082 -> 1.69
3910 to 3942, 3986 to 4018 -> 1.75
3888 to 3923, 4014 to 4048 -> 1.46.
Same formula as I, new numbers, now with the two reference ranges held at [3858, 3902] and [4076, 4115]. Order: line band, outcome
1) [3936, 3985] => 0.20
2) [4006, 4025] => -0.23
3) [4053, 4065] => -0.04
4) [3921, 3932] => 0.22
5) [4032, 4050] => -0.06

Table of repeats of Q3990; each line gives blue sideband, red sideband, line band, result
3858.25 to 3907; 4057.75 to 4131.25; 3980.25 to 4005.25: -3.7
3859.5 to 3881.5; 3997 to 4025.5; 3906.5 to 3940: 5.6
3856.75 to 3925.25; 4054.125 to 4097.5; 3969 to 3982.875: 3.8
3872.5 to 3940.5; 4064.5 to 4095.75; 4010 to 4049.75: -4.2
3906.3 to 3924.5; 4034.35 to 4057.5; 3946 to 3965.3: 2.6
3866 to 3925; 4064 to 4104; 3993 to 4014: -4.3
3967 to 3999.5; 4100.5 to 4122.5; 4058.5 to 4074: -1.3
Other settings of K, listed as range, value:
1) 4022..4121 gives 12.37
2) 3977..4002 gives 9.336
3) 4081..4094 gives 13.69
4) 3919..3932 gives 7.254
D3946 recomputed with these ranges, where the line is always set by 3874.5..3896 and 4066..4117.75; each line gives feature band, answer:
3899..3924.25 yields -2.3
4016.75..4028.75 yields -2.5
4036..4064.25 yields -1.1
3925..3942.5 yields 5.8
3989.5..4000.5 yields -1.8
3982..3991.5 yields -0.9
